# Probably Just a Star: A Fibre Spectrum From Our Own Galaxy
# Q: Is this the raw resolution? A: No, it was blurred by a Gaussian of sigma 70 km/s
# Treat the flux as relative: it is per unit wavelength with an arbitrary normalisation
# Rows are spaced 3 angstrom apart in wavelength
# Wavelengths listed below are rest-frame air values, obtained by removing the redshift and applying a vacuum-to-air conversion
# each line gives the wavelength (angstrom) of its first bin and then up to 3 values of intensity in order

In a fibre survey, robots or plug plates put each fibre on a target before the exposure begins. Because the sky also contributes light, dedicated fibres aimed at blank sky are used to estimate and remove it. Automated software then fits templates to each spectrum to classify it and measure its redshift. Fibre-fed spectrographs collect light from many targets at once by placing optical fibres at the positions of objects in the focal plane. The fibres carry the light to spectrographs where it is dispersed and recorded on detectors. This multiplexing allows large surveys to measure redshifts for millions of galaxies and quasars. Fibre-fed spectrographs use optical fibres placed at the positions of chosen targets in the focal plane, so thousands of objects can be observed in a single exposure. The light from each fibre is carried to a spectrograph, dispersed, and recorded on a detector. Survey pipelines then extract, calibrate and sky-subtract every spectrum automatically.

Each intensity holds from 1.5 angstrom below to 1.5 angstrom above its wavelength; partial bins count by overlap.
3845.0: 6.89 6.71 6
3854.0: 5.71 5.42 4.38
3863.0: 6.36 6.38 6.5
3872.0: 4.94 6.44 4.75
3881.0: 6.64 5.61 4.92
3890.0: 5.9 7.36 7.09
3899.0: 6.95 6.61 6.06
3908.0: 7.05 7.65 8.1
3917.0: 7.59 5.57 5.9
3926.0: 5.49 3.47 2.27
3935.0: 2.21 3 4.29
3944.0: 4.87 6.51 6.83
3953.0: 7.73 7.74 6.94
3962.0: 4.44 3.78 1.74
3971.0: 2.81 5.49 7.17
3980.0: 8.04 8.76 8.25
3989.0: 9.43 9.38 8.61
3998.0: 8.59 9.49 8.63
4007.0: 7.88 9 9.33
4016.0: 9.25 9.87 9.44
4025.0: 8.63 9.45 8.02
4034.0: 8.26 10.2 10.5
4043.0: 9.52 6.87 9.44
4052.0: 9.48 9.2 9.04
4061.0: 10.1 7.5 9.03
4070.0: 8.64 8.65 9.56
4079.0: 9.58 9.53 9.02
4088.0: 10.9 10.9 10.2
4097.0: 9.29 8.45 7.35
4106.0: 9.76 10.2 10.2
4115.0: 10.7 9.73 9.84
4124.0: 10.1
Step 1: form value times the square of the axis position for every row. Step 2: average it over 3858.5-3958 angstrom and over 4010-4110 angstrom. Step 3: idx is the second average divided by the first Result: 1.70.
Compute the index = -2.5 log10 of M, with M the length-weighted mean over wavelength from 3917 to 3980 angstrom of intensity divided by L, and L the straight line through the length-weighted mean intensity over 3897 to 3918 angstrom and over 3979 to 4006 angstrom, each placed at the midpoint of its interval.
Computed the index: 0.49 mag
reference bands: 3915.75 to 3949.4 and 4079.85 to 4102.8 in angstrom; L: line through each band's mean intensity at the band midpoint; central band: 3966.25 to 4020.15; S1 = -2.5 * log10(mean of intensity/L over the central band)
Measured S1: -0.18 mag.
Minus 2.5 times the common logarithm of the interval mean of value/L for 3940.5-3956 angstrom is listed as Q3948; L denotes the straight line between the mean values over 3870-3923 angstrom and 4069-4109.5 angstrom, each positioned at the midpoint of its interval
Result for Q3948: 0.15 mag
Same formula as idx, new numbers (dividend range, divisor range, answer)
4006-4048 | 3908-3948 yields 1.83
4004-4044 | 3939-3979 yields 1.75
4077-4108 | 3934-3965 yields 1.88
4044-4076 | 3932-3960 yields 1.74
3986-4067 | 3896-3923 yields 1.39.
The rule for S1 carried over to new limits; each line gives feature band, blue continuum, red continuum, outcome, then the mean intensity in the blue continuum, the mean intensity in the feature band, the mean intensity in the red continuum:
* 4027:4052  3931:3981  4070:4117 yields -0.16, 5.05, 9.05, 9.59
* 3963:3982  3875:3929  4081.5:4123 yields 0.47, 6.34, 4.93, 9.73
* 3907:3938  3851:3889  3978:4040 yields 0.26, 5.69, 5.38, 8.95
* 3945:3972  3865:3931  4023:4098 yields 0.32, 6.19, 5.43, 9.26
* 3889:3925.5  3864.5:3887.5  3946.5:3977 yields -0.19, 5.81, 6.8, 5.45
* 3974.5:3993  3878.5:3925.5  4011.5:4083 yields -0.04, 6.54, 8.32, 9.13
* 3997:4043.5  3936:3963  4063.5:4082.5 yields -0.20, 5.78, 9.13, 8.97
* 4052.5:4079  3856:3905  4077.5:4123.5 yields 0.01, 6.02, 9.02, 9.72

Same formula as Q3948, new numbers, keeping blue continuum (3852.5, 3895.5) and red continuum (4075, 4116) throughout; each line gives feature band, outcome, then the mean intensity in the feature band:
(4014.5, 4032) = -0.09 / 9.14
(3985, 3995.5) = -0.15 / 8.98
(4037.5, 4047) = -0.06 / 9.2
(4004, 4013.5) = -0.06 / 8.66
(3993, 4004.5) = -0.11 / 8.87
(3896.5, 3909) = -0.06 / 6.69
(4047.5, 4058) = -0.05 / 9.33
